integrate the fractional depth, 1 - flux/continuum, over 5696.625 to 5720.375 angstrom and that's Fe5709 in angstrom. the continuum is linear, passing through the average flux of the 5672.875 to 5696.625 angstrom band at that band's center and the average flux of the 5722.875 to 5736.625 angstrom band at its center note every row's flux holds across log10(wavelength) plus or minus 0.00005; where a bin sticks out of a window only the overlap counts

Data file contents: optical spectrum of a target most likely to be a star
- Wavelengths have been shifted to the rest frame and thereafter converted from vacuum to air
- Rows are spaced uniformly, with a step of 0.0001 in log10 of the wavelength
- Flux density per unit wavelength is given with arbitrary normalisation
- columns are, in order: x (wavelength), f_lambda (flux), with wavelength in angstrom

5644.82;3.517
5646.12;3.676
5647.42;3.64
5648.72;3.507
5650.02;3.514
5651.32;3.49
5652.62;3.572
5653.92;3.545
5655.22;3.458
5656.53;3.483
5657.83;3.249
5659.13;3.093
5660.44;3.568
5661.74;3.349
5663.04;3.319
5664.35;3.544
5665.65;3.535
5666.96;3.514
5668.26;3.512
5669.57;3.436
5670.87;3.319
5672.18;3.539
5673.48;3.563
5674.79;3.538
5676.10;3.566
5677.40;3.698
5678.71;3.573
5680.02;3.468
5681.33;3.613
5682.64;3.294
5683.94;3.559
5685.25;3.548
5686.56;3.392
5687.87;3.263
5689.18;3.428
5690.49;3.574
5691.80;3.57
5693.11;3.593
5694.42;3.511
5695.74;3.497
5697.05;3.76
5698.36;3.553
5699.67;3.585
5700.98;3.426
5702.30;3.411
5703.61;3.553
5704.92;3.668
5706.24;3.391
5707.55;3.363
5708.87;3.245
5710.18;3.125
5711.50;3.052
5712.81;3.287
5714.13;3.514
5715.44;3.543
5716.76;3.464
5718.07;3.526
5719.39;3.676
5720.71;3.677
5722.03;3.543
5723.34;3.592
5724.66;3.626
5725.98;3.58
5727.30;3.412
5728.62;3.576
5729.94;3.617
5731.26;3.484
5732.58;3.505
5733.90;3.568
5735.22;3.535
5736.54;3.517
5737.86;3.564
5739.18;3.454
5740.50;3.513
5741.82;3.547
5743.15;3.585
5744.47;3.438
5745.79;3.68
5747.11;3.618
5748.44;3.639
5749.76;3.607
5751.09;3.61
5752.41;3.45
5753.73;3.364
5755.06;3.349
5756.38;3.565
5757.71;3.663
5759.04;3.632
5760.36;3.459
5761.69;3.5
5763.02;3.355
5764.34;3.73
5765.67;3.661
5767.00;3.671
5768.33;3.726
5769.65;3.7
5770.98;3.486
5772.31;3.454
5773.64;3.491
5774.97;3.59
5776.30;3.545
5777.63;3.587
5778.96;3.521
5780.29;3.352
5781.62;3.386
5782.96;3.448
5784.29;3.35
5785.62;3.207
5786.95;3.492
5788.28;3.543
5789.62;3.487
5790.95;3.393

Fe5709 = 0.5 angstrom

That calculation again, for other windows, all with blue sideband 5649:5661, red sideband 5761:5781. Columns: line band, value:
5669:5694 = -0.2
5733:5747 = -0.1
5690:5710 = -0.1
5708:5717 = 0.5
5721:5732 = -0.1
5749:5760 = 0.0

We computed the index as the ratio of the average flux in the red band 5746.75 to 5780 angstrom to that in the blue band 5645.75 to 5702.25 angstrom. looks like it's 1.0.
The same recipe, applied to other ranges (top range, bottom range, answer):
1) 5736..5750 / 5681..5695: 1.02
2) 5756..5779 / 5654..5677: 1.04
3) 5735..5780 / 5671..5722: 1.02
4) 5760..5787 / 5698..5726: 1.01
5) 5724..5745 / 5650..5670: 1.02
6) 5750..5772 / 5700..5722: 1.03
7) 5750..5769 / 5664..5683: 1.01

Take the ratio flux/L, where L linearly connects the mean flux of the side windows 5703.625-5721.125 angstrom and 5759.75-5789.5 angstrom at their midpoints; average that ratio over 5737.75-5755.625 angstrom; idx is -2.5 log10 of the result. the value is -0.02 mag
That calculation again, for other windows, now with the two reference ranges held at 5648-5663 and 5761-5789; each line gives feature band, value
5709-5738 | 0.00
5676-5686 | -0.03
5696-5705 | -0.03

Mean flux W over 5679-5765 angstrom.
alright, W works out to 3.51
